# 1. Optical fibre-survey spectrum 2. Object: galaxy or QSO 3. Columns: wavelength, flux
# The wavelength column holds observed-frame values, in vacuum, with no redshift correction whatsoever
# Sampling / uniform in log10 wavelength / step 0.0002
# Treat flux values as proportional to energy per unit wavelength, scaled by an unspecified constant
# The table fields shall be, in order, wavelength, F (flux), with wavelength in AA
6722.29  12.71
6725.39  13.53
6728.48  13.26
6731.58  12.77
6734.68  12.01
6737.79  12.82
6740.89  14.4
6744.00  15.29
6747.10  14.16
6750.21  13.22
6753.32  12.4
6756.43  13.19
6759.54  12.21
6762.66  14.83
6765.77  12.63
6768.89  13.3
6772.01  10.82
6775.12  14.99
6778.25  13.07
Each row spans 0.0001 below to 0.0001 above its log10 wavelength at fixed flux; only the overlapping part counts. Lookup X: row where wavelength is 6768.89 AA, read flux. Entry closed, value 13.3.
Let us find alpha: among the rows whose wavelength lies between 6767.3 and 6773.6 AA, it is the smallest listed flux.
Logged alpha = 10.82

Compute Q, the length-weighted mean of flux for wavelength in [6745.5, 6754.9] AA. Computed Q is 13.3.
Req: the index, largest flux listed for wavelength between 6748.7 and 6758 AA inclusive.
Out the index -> 13.22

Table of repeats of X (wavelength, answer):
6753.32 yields 12.4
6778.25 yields 13.07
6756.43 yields 13.19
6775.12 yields 14.99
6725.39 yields 13.53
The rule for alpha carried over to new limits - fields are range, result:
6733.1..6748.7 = 12.01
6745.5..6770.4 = 12.21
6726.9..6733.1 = 12.77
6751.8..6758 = 12.4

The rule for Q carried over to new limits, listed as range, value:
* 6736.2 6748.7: 14.2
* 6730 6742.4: 13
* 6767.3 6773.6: 12.1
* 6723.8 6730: 13.4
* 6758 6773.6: 12.8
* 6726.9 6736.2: 12.7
